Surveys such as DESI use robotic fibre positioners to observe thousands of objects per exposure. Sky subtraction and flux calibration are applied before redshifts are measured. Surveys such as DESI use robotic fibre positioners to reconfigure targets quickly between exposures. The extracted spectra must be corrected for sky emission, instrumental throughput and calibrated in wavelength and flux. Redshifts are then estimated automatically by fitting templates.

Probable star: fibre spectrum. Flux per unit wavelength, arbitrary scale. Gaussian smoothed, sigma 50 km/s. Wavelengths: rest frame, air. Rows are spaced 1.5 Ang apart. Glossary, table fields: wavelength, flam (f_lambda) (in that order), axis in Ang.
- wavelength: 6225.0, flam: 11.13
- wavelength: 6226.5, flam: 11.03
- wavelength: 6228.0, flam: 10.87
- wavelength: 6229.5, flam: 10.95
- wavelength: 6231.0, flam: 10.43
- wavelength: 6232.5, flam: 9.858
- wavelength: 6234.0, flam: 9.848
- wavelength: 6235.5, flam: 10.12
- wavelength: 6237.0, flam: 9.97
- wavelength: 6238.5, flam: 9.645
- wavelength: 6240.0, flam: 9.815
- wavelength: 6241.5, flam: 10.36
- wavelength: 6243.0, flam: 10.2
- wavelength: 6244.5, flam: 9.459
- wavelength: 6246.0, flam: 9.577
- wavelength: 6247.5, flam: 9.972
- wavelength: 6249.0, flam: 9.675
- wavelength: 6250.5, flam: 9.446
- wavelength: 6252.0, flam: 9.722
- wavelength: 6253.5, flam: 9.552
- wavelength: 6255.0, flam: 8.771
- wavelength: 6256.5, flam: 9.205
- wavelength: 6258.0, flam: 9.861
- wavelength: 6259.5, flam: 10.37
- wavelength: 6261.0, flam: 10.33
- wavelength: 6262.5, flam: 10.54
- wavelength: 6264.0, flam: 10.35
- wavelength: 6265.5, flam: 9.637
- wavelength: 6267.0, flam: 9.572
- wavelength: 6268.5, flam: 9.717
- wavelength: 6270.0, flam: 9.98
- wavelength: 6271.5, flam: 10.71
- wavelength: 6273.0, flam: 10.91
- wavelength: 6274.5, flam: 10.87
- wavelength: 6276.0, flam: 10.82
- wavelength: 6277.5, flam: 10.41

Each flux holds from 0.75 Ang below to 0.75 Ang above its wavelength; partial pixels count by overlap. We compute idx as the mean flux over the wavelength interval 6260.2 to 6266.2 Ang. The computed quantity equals 10.2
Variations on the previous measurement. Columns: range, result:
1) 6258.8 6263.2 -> 10.4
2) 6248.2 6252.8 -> 9.62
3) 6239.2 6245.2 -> 9.96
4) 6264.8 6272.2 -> 9.92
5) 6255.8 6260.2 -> 9.81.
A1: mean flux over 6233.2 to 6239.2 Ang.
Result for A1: 9.9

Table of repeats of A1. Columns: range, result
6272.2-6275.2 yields 10.9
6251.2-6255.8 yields 9.35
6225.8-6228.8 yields 10.9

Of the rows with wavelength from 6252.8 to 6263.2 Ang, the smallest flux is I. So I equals 8.771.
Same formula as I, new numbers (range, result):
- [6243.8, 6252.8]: 9.446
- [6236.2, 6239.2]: 9.645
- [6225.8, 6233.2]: 9.858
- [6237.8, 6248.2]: 9.459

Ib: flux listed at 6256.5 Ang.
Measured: 9.205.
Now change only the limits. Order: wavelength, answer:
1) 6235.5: 10.12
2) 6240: 9.815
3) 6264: 10.35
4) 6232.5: 9.858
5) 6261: 10.33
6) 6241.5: 10.36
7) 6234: 9.848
